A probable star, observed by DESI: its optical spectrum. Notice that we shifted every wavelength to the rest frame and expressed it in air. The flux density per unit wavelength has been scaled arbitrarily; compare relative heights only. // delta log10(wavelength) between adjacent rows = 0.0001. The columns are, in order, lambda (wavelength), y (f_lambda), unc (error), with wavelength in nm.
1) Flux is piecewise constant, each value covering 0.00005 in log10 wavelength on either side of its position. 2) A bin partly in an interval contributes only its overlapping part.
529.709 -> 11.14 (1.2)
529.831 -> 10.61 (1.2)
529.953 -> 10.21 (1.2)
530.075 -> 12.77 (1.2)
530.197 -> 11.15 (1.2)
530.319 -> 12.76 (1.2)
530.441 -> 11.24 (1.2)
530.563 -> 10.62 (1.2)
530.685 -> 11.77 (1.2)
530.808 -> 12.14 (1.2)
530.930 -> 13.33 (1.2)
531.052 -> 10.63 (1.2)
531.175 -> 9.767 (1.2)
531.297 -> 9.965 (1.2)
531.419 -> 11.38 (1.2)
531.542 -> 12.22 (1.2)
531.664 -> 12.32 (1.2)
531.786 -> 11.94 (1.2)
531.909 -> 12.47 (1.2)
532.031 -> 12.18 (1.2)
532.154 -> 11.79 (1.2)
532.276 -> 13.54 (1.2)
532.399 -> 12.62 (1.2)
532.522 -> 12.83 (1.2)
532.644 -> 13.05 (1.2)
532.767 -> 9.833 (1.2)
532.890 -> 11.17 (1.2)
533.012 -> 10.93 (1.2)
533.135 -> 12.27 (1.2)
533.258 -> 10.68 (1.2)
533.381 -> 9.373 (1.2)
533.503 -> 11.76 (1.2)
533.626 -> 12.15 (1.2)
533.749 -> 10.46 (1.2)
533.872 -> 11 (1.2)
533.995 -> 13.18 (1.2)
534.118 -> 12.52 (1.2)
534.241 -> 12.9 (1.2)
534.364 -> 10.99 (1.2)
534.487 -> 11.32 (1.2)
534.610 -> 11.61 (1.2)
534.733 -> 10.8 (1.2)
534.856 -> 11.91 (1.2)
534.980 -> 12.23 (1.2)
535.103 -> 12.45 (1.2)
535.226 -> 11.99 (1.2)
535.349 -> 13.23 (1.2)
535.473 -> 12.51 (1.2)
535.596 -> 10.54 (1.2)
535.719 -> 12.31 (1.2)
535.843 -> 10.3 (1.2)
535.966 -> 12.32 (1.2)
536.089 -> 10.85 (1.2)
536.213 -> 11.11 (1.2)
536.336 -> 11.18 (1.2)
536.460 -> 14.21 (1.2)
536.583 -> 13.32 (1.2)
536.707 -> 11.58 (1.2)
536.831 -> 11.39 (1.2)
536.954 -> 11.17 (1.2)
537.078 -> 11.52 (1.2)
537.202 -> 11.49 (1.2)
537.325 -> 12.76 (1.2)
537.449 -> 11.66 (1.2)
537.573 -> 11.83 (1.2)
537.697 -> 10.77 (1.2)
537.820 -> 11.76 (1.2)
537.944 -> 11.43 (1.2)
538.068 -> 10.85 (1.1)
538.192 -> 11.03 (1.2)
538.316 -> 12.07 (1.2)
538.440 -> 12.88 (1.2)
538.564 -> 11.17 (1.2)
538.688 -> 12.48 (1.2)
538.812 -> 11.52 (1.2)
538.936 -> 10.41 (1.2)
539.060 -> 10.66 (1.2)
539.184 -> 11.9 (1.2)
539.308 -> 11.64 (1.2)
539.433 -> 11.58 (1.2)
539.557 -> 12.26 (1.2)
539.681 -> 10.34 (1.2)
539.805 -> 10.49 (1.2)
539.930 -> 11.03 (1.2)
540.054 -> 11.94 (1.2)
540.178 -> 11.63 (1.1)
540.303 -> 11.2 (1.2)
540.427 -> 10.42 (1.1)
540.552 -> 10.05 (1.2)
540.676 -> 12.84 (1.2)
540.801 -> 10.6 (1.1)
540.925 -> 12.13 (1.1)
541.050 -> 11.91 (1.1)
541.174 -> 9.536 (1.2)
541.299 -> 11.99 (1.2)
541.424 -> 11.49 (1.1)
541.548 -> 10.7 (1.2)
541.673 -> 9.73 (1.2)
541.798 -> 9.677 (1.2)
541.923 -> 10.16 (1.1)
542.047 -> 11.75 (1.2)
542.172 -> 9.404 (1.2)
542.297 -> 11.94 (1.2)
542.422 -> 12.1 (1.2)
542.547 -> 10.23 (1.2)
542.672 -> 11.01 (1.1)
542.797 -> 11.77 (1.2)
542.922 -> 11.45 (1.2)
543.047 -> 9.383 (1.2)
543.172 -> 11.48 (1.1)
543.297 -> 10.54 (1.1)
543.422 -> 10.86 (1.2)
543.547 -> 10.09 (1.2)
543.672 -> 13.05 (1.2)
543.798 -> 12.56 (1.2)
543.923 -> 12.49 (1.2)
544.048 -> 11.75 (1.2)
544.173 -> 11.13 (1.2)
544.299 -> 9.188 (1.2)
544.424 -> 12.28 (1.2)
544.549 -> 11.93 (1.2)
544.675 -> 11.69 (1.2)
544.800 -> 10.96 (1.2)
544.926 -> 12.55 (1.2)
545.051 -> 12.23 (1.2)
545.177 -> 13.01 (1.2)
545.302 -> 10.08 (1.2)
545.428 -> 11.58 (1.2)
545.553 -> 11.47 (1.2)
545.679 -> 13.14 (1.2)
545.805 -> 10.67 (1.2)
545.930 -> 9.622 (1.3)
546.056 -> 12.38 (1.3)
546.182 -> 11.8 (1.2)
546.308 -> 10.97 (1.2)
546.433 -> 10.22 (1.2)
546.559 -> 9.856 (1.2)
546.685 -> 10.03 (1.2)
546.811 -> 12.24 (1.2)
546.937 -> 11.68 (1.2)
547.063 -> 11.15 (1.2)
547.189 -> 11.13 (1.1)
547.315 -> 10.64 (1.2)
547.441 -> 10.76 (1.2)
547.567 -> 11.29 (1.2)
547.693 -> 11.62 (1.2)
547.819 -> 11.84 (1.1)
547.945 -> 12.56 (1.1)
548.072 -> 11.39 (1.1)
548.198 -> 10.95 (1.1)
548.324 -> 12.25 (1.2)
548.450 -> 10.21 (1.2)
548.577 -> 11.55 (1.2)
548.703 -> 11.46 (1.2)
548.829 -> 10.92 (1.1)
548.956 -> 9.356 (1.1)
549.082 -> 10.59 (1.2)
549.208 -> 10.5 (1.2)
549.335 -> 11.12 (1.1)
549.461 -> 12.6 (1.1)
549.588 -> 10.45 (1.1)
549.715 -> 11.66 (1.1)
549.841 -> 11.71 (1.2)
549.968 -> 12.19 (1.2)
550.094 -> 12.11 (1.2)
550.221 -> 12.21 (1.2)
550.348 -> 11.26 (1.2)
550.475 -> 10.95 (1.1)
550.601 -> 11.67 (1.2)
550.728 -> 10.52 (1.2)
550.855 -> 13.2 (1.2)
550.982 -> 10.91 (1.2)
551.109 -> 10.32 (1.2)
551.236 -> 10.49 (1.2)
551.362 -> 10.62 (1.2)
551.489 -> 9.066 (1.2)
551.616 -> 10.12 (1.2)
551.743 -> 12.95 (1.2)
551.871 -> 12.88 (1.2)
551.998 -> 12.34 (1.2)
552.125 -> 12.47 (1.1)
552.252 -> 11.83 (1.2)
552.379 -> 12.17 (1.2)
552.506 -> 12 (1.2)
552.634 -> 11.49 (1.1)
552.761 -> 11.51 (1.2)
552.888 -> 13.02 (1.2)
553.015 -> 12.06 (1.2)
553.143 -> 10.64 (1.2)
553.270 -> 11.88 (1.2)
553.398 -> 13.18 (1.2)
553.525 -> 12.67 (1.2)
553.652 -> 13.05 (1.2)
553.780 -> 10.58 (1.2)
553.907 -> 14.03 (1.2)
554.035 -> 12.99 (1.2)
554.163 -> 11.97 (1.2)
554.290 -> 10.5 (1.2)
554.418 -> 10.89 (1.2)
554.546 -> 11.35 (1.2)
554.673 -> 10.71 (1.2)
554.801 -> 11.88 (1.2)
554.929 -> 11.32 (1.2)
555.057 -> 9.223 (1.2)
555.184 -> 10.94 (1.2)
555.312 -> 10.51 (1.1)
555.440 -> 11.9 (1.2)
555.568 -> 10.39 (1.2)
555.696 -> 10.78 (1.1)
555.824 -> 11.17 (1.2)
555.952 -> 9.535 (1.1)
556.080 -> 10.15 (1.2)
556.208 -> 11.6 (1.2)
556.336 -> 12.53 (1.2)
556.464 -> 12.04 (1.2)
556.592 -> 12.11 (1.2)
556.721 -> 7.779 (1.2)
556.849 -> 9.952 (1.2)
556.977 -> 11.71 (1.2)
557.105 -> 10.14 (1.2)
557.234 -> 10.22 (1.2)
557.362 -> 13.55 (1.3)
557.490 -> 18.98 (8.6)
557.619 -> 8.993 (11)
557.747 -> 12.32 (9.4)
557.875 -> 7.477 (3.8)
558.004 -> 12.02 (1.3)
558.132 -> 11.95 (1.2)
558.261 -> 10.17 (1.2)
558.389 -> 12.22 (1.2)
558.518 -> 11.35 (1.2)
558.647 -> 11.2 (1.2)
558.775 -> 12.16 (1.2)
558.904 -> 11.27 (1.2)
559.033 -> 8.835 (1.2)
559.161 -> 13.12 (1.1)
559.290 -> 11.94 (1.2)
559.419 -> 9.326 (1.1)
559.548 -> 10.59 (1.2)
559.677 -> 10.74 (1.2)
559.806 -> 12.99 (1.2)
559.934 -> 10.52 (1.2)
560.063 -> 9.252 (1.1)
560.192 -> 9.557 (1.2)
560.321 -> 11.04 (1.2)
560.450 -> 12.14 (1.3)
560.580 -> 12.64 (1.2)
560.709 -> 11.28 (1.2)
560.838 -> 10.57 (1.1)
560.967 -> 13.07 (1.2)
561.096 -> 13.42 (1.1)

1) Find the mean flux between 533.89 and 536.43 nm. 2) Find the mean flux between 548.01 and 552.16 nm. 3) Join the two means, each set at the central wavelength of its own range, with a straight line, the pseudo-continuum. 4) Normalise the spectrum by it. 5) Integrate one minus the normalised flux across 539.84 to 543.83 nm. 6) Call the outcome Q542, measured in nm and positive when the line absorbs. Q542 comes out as 0.18 nm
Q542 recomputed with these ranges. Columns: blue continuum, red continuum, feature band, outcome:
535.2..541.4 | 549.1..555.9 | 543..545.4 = 0.018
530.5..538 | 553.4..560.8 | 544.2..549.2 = 0.101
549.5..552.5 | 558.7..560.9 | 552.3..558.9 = -0.116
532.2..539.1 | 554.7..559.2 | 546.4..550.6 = 0.054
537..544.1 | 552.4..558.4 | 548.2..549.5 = 0.040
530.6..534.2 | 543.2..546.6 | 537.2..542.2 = 0.122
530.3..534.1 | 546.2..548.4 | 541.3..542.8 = 0.070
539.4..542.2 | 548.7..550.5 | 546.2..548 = 0.007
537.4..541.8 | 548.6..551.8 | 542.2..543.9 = -0.002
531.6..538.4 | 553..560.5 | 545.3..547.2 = 0.060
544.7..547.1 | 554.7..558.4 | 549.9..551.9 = -0.011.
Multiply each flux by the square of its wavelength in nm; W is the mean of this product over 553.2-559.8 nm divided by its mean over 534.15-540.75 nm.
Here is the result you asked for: 1.0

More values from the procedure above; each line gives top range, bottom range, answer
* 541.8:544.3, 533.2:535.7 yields 0.98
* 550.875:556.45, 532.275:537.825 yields 1.05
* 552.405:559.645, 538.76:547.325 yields 1.06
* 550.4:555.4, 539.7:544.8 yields 1.08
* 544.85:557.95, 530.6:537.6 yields 1.03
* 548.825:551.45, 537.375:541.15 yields 1.02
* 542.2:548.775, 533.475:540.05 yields 1.00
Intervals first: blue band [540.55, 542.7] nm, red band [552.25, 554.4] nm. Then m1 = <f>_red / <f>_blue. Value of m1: 1.10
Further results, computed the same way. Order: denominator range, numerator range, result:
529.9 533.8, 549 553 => 0.99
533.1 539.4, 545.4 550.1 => 0.96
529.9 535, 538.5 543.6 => 0.95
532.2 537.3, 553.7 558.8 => 0.96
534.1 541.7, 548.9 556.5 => 0.99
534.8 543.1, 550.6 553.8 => 1.02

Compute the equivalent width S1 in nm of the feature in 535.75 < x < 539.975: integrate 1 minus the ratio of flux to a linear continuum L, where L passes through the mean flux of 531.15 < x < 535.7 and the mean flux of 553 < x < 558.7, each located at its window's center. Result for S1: 0.04 nm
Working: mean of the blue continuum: 11.7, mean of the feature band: 11.6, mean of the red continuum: 11.4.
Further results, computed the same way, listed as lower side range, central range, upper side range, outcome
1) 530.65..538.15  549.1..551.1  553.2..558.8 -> 0.00 nm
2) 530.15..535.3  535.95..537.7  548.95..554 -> -0.02 nm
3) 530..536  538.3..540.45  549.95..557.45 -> 0.04 nm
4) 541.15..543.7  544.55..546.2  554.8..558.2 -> -0.11 nm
